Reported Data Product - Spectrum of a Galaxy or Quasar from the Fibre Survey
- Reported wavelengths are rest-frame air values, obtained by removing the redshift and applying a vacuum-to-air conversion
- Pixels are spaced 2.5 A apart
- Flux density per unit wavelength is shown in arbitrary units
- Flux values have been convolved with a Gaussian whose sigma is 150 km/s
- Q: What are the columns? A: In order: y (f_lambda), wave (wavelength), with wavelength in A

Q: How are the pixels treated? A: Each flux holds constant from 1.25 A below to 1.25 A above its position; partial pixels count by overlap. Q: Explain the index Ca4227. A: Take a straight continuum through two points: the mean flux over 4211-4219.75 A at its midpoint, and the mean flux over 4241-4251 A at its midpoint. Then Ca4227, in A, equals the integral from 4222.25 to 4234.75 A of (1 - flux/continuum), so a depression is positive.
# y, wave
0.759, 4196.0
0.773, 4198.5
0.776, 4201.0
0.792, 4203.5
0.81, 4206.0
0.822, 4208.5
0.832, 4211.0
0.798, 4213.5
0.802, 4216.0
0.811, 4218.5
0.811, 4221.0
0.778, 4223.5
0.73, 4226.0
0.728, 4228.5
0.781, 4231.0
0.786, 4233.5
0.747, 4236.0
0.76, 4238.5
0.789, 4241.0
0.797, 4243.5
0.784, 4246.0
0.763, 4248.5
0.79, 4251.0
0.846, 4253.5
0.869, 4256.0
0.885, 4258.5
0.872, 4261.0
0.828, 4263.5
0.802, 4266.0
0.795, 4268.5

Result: 0.57 A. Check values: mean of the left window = 0.808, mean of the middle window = 0.761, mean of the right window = 0.783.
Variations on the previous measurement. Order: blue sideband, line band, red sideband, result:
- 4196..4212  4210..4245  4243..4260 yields 1.2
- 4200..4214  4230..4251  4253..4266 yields 1.5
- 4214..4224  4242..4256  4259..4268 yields 0.4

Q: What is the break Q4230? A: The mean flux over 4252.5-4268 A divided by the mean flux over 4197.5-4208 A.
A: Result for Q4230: 1.07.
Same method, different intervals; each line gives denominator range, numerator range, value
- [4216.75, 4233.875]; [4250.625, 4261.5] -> 1.10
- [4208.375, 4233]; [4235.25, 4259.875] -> 1.02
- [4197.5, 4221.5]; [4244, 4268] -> 1.03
